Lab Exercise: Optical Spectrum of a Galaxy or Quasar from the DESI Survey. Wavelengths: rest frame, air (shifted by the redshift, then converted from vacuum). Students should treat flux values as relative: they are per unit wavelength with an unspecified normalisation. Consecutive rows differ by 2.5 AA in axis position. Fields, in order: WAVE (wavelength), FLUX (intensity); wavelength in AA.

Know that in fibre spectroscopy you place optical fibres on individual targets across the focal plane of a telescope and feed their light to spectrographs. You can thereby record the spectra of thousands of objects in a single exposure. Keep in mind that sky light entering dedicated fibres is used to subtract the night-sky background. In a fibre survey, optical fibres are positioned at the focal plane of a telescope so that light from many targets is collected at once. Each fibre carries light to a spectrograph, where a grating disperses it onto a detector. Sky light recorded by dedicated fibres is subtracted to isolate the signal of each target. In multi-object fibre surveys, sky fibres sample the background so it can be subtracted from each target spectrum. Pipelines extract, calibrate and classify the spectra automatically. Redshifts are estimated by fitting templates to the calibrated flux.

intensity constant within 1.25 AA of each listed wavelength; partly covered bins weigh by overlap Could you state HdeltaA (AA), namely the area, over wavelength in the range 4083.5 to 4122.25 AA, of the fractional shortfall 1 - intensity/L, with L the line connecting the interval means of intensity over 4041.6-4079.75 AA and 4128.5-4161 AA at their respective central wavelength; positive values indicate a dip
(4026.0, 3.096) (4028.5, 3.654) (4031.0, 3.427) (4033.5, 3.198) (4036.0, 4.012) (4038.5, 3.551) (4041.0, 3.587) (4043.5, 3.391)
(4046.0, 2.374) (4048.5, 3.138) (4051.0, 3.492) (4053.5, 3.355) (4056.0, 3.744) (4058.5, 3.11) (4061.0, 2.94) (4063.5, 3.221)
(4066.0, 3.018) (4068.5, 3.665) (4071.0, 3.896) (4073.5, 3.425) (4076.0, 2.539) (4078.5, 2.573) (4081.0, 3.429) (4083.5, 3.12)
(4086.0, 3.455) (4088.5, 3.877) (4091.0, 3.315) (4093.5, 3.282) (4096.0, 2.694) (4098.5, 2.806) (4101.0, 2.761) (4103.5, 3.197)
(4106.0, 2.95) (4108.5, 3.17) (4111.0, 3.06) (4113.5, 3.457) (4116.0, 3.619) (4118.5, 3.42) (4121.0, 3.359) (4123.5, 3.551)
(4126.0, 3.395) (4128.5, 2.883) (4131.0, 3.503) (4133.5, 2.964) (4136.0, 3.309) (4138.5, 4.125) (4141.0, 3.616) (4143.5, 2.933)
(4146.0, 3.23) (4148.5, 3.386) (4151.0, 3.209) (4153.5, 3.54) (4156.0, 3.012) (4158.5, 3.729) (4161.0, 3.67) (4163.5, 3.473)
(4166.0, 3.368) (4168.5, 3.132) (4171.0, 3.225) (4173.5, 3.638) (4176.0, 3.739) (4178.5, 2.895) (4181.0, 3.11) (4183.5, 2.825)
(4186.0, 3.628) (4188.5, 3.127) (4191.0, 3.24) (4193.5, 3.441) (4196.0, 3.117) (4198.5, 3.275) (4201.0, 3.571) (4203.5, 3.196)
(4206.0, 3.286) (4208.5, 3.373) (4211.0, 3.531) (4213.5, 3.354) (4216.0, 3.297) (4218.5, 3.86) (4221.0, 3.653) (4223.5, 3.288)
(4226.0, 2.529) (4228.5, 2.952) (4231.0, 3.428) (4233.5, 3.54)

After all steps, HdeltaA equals 0.7 AA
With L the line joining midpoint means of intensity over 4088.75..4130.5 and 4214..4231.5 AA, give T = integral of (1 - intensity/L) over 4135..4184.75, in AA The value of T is -1.83 AA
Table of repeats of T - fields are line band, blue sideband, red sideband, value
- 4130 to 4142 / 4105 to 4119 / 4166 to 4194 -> -0.83 AA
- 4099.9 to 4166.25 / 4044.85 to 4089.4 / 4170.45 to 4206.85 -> -1.29 AA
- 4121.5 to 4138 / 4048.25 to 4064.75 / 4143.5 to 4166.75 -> 0.22 AA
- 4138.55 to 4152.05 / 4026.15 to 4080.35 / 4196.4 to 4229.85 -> -0.18 AA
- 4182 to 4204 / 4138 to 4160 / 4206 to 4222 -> 1.22 AA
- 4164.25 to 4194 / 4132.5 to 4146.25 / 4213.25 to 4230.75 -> 0.47 AA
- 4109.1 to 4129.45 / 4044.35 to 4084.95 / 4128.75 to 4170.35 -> -0.22 AA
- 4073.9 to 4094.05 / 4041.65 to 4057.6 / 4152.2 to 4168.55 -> 0.67 AA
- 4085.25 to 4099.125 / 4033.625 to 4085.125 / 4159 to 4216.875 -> 0.18 AA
